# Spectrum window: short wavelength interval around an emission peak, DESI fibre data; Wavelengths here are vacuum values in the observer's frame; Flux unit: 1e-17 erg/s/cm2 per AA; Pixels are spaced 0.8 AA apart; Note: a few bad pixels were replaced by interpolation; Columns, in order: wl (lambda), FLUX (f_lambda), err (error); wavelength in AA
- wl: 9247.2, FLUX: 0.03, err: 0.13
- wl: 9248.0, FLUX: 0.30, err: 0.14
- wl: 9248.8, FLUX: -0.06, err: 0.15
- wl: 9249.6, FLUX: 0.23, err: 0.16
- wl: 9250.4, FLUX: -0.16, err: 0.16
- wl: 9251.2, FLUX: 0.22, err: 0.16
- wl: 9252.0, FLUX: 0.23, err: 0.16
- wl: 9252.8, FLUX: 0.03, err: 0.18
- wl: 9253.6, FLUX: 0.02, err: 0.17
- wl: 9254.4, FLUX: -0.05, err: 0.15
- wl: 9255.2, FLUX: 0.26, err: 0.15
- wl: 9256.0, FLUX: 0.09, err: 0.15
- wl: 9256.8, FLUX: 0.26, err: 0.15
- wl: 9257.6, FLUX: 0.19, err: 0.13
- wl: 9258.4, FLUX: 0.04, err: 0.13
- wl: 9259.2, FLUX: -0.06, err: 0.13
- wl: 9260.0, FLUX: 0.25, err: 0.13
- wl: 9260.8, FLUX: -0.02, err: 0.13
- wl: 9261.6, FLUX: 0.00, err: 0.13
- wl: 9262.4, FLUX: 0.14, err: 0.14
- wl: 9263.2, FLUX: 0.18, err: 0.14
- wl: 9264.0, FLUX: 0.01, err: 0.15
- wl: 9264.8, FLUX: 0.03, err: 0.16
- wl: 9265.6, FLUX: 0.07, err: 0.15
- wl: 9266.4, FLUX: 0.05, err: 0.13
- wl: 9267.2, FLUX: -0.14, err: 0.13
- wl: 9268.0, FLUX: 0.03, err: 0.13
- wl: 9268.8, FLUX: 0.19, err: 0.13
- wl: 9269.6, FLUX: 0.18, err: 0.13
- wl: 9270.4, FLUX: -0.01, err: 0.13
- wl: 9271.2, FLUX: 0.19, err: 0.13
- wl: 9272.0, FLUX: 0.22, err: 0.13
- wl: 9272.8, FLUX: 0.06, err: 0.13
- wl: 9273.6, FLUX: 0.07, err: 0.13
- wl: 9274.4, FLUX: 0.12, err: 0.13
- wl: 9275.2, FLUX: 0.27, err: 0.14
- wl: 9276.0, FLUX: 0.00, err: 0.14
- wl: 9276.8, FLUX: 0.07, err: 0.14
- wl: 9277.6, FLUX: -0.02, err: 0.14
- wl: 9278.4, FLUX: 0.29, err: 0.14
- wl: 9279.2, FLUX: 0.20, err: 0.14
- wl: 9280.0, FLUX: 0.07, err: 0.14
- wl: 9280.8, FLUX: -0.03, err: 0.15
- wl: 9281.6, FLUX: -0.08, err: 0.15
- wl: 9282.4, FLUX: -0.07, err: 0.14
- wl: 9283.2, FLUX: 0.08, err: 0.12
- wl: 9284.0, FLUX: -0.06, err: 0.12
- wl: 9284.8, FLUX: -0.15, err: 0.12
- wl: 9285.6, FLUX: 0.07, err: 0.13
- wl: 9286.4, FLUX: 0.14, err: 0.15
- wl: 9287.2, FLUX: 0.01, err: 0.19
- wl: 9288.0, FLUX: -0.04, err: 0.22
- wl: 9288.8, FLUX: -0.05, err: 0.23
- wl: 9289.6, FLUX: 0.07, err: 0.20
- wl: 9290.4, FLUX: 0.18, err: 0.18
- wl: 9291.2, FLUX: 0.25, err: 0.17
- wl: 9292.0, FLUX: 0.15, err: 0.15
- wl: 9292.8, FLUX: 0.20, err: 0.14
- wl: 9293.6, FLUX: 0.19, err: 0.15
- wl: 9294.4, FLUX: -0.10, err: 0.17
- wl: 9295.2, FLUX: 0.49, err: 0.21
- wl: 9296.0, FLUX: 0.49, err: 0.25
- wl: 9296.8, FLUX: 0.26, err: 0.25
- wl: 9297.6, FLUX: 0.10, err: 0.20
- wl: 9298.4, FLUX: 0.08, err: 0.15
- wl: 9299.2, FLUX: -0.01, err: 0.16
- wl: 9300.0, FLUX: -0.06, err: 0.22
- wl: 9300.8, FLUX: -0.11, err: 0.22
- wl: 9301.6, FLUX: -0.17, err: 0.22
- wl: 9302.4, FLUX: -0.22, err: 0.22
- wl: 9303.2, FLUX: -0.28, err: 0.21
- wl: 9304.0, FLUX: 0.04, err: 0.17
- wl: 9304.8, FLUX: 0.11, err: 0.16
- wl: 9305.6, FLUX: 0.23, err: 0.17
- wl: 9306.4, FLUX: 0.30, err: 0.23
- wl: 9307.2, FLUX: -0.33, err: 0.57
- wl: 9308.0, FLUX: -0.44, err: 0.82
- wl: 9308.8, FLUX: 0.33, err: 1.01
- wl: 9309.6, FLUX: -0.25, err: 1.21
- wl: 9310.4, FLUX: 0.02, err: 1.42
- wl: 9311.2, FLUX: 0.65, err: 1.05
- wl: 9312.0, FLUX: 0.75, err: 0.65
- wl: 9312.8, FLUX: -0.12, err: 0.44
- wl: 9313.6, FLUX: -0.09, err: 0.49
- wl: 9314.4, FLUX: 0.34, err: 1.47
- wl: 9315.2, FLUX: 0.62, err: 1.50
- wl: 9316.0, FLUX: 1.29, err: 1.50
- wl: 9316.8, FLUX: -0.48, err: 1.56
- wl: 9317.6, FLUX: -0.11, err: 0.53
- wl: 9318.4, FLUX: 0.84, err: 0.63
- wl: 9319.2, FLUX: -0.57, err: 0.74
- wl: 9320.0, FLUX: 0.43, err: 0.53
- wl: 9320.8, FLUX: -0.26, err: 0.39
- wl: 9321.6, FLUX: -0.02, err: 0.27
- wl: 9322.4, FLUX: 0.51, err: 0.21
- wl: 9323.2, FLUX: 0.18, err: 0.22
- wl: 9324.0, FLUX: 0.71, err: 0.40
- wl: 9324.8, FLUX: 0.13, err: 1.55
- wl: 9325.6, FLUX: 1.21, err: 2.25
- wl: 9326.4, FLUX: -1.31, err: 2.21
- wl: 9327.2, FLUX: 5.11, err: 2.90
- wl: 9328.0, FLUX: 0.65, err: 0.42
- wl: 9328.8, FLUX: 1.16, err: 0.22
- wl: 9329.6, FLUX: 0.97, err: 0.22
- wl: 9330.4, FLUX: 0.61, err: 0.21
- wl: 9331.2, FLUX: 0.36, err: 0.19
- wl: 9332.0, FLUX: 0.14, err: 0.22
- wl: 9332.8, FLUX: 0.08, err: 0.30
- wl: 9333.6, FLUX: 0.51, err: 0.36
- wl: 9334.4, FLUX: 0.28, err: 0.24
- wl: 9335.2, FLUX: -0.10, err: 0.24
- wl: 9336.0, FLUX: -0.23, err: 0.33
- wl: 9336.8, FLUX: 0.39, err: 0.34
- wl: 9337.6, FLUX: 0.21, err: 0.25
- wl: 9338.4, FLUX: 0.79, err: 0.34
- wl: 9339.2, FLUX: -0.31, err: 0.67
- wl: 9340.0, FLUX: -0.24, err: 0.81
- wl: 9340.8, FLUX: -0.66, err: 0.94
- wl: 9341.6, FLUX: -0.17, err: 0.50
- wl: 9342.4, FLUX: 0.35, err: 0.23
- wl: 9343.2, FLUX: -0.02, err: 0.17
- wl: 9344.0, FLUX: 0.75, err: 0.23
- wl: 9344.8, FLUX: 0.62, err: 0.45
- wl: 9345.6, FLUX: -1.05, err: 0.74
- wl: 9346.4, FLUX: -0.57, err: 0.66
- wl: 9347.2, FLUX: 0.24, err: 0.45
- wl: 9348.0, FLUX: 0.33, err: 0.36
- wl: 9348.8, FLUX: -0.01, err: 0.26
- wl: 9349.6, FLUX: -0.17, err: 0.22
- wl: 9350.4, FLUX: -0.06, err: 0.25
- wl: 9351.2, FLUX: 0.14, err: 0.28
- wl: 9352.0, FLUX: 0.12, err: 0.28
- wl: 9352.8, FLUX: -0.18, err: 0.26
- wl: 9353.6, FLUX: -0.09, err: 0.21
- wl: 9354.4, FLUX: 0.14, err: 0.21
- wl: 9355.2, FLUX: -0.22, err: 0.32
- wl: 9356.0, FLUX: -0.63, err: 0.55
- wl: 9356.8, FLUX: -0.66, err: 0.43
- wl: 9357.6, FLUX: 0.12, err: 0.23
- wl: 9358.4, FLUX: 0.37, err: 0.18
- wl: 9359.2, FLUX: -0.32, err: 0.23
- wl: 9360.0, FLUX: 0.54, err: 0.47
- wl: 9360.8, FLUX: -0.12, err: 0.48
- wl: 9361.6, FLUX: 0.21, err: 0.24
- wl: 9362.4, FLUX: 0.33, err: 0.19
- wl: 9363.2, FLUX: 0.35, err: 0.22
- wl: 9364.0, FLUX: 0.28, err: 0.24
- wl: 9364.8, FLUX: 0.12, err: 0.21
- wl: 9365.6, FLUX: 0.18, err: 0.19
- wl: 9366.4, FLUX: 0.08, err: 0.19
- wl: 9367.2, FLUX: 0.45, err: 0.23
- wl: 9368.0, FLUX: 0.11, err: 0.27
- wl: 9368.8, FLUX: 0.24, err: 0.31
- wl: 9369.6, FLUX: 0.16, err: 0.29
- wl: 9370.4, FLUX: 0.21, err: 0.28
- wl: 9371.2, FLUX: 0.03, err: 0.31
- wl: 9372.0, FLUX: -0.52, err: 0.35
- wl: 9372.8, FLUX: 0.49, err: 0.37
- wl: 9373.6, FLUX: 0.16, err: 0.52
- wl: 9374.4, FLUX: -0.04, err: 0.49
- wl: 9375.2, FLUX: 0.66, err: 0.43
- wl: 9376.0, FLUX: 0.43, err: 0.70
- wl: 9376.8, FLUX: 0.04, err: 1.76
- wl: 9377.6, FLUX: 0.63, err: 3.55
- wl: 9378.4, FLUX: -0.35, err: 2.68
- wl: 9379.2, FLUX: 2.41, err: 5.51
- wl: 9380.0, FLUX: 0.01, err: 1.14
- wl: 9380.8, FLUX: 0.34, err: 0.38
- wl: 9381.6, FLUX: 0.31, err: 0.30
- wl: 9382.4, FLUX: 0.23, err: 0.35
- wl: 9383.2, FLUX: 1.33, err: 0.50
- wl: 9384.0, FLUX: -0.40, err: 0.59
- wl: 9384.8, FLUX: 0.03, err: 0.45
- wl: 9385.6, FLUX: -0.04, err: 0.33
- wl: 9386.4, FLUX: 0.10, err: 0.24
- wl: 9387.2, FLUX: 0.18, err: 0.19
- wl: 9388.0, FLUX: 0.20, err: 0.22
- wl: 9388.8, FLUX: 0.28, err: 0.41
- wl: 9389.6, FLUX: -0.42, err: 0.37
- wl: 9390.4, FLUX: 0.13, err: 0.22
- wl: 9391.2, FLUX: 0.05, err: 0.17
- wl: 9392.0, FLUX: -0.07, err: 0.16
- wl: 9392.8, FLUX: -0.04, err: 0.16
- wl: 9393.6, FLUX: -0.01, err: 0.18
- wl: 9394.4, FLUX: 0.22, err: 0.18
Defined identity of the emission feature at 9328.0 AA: H-beta 4861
